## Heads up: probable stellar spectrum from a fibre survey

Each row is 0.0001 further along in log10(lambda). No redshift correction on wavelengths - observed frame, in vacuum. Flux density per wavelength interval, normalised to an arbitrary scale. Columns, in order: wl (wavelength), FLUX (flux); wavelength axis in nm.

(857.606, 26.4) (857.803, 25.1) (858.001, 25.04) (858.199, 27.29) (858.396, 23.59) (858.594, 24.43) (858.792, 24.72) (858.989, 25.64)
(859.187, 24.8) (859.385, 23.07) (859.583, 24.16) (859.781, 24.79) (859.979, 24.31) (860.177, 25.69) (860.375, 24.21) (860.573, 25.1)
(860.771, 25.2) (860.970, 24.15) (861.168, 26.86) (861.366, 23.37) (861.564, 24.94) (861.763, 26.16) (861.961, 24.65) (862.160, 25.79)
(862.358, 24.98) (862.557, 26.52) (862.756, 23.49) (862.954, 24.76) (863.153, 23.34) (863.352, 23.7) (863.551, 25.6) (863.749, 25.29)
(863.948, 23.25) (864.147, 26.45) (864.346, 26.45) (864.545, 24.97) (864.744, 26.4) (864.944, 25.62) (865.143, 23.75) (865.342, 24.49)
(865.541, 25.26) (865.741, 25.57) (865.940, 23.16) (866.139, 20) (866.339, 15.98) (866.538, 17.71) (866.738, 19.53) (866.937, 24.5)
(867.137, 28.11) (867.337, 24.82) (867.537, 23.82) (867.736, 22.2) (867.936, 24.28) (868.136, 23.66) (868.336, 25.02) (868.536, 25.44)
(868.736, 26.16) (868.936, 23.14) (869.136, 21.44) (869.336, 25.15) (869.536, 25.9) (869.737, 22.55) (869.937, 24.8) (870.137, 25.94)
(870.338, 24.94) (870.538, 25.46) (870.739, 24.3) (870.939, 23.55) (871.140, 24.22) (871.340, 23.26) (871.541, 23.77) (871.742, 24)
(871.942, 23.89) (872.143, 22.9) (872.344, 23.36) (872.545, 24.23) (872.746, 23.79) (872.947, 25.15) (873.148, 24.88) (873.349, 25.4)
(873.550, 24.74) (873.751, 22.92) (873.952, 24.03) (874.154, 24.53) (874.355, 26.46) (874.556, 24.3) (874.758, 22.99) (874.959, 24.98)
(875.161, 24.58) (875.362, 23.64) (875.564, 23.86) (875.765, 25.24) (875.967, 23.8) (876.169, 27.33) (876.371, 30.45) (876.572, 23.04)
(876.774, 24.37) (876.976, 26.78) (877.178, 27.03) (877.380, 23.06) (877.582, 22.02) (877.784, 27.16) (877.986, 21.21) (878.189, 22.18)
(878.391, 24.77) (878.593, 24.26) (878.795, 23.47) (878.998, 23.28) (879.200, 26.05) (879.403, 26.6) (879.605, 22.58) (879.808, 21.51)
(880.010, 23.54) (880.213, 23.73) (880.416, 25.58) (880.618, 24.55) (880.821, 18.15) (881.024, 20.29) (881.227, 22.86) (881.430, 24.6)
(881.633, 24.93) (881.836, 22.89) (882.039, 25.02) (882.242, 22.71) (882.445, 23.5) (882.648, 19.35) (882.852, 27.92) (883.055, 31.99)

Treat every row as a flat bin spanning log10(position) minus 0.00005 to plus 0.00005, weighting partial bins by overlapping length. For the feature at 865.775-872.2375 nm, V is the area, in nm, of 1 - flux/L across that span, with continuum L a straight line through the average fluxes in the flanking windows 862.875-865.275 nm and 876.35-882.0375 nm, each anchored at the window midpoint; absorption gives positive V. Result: 0.27 nm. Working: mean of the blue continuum 25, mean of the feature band 23.6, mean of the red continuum 23.9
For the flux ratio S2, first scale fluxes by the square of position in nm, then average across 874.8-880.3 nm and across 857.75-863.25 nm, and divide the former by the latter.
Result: 1.0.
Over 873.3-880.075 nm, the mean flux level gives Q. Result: 24.5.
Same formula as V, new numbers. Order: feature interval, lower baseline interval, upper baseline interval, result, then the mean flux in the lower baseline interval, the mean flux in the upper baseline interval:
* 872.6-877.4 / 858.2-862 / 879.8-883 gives -0.224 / 24.8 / 23.4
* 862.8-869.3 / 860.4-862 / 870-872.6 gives 0.193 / 25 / 24.1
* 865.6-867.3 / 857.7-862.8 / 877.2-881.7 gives 0.171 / 24.9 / 23.5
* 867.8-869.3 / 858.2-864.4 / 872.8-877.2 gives 0.046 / 24.9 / 25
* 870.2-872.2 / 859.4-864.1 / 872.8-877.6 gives 0.060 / 24.8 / 24.9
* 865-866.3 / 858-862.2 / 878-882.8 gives 0.056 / 24.9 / 23.3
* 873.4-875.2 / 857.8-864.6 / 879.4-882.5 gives -0.048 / 24.9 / 23.2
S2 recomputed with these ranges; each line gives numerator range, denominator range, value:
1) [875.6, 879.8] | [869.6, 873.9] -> 1.03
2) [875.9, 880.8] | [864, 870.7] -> 1.04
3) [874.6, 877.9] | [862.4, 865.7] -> 1.03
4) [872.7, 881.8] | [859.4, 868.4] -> 1.03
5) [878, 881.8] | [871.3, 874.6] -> 0.98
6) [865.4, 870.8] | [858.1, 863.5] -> 0.97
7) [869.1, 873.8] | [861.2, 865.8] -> 0.99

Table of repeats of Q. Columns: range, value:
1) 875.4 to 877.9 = 25.3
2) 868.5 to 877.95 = 24.5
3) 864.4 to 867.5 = 23.4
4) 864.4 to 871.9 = 23.9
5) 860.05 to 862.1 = 25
